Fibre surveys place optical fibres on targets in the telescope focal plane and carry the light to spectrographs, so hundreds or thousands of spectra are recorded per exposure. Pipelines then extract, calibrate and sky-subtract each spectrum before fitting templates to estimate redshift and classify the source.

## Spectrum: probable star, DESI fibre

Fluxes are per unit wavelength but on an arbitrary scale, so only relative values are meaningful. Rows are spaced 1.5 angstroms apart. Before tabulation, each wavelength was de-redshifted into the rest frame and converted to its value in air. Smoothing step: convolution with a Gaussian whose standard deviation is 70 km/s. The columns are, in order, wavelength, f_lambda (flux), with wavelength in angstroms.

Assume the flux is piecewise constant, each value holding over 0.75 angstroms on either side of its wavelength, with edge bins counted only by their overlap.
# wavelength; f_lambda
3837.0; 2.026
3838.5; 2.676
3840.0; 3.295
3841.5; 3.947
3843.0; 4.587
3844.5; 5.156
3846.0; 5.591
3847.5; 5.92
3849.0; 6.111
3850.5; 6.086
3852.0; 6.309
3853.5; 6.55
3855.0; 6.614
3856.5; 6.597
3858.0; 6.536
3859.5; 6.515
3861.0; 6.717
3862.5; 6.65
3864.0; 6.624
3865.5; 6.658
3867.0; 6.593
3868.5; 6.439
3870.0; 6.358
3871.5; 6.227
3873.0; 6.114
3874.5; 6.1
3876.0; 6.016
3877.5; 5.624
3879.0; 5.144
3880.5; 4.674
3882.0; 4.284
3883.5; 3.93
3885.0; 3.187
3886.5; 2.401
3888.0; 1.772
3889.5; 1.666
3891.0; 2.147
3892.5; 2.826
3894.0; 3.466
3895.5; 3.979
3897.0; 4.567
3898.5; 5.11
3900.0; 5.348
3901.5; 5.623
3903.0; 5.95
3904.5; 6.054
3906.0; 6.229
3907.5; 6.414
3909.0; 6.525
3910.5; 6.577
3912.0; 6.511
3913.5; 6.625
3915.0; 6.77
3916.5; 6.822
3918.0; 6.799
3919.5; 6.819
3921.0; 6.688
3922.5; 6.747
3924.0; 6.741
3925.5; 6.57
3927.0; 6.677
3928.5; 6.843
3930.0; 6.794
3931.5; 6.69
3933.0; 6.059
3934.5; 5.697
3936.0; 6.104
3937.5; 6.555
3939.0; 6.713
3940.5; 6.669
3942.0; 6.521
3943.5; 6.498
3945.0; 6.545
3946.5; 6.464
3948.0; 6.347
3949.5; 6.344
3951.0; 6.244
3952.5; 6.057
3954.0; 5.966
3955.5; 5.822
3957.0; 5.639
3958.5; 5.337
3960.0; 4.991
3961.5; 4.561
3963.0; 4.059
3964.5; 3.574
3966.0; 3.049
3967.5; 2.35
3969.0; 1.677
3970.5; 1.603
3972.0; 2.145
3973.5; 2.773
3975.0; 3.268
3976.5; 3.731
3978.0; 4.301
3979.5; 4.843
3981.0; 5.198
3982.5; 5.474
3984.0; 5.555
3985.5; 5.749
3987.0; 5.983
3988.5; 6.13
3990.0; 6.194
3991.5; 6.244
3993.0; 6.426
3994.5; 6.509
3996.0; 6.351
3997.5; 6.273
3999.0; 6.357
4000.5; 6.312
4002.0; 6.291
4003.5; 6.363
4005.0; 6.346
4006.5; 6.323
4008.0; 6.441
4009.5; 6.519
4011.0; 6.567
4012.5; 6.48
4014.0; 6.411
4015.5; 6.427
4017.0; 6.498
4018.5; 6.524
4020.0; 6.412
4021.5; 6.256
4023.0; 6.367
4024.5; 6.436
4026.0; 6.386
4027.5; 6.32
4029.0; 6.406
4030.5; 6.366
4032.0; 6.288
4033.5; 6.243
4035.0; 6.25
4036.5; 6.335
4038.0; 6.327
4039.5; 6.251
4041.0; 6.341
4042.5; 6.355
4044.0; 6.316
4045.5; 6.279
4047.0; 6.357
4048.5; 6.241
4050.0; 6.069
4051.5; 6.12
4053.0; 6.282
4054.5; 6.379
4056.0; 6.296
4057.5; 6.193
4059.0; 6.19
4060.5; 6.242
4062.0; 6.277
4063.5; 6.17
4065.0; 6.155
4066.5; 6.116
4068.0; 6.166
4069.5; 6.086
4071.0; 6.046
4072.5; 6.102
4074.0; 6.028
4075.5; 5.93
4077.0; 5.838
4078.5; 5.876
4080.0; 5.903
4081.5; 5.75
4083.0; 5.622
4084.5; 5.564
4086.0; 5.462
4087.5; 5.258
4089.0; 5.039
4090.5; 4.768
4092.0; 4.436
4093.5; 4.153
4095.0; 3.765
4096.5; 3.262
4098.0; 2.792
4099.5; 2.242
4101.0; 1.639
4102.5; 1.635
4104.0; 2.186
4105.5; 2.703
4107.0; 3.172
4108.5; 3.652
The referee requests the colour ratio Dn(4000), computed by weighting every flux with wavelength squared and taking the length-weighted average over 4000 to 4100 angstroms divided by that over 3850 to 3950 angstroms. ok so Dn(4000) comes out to 1.10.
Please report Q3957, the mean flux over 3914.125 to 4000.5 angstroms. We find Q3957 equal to 5.59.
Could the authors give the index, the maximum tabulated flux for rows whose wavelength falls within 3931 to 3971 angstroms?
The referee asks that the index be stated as 6.713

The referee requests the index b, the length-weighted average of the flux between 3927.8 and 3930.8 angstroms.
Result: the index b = 6.82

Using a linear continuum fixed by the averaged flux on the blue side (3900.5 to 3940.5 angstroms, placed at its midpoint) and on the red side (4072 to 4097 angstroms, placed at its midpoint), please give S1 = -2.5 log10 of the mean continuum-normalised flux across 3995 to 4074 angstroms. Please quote -0.13 mag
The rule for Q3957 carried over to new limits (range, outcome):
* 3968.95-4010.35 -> 5.33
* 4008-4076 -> 6.29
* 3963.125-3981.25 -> 3.18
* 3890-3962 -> 5.95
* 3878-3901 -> 3.68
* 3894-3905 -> 5.09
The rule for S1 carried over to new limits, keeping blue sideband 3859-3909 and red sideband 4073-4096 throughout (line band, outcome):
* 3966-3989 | 0.28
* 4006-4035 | -0.22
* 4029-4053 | -0.20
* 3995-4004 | -0.21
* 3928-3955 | -0.24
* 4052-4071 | -0.18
